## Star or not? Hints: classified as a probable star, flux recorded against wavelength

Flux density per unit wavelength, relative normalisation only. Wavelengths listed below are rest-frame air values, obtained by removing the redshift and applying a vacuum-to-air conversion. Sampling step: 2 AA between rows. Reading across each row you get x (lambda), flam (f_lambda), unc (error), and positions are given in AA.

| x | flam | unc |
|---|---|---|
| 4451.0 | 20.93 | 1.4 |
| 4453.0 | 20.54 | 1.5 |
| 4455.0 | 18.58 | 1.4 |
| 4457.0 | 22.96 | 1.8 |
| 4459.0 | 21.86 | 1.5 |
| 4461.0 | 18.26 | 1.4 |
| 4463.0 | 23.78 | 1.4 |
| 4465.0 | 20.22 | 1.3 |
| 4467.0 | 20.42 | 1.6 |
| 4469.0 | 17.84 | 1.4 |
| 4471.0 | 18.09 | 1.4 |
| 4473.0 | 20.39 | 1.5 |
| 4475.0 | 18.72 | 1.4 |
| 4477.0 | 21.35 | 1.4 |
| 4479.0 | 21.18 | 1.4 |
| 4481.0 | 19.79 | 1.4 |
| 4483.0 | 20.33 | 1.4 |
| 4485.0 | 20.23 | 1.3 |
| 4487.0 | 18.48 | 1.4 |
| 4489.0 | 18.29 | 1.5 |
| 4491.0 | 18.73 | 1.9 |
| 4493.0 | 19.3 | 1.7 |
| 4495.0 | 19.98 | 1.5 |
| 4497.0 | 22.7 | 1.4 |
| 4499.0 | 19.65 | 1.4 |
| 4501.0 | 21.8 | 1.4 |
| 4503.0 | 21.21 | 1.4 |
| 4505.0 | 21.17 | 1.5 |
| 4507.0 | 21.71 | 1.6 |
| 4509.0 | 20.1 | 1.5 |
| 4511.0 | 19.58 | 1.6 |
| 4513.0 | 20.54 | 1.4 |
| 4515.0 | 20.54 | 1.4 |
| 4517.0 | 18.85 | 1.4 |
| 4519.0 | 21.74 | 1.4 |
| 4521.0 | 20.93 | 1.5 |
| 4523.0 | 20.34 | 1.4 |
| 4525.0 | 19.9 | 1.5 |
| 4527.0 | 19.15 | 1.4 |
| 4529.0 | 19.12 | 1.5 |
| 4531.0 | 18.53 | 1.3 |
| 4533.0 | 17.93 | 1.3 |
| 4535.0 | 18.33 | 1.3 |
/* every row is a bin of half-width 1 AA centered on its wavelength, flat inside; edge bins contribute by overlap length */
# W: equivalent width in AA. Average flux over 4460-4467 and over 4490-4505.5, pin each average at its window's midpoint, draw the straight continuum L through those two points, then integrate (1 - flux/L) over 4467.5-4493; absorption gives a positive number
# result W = 1.4 AA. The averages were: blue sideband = 20.7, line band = 19.5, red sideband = 20.5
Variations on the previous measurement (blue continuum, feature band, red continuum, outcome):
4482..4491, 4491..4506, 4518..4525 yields -0.7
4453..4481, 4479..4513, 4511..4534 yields -0.4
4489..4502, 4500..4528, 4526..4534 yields -1.7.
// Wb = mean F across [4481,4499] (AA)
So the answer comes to 19.8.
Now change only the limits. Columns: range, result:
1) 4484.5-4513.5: 20.2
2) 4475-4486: 20.4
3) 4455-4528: 20.3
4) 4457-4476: 20.1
